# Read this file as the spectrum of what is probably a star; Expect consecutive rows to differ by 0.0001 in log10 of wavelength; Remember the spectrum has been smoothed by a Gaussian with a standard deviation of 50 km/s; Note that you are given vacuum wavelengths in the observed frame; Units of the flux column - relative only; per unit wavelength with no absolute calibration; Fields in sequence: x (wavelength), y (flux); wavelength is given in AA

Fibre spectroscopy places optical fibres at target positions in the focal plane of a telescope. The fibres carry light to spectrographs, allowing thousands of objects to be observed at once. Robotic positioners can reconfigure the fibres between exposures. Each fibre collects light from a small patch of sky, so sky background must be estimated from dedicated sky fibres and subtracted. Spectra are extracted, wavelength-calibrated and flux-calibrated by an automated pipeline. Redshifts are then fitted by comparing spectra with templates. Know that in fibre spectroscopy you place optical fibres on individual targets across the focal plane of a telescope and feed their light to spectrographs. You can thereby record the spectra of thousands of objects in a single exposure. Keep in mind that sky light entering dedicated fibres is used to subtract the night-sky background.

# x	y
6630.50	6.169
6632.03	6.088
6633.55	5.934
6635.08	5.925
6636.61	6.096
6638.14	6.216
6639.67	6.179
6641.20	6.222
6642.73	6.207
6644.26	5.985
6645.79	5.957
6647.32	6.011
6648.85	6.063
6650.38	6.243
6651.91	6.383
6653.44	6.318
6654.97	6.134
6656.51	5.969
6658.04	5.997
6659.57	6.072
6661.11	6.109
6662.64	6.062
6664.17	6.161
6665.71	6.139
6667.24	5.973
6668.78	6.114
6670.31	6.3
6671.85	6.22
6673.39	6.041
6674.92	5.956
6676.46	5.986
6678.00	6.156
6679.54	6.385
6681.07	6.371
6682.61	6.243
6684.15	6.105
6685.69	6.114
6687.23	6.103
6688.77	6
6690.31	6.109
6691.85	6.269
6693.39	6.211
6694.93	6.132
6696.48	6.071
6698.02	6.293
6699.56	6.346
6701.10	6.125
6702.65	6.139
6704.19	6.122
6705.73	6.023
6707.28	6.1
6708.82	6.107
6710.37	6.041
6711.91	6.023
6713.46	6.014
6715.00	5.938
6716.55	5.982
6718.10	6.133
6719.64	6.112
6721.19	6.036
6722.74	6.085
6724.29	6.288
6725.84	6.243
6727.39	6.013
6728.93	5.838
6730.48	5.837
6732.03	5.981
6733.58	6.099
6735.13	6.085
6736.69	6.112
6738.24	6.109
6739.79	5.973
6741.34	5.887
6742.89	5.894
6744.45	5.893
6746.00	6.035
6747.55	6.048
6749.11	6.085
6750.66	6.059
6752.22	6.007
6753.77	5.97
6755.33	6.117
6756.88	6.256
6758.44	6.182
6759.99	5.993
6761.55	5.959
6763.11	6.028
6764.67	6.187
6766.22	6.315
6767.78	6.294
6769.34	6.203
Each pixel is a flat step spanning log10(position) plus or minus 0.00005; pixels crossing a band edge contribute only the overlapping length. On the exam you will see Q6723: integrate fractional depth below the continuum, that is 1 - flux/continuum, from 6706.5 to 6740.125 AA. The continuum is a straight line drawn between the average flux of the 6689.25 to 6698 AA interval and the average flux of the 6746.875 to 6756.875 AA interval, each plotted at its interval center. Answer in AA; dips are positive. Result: 0.32 AA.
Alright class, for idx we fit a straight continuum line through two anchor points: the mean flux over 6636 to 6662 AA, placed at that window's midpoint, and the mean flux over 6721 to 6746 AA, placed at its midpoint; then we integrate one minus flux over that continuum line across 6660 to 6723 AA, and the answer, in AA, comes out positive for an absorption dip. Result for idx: -0.5 AA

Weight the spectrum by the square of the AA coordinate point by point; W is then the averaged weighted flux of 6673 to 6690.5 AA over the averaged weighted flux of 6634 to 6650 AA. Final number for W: 1.02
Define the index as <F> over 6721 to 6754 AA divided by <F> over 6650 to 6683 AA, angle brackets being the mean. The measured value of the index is 0.98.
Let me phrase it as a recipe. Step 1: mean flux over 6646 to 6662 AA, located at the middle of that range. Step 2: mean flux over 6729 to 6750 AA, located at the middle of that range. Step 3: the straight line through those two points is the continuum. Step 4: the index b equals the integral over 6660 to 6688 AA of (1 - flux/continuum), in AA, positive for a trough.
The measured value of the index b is -0.2 AA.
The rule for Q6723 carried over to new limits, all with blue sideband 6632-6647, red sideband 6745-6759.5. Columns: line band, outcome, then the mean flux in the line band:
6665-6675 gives -0.06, 6.12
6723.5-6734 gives 0.07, 6.04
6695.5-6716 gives -0.07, 6.1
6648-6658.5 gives -0.14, 6.16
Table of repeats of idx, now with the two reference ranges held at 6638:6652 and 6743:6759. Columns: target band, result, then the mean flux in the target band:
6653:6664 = 0.1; 6.09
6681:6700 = -0.2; 6.17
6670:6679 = 0.0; 6.1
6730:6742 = 0.1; 6.01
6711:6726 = 0.0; 6.08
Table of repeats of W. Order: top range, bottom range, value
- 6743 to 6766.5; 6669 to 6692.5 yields 1.01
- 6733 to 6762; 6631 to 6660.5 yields 1.02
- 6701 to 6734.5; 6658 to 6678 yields 1.01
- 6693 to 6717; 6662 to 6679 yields 1.01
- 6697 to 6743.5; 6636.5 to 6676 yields 1.01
